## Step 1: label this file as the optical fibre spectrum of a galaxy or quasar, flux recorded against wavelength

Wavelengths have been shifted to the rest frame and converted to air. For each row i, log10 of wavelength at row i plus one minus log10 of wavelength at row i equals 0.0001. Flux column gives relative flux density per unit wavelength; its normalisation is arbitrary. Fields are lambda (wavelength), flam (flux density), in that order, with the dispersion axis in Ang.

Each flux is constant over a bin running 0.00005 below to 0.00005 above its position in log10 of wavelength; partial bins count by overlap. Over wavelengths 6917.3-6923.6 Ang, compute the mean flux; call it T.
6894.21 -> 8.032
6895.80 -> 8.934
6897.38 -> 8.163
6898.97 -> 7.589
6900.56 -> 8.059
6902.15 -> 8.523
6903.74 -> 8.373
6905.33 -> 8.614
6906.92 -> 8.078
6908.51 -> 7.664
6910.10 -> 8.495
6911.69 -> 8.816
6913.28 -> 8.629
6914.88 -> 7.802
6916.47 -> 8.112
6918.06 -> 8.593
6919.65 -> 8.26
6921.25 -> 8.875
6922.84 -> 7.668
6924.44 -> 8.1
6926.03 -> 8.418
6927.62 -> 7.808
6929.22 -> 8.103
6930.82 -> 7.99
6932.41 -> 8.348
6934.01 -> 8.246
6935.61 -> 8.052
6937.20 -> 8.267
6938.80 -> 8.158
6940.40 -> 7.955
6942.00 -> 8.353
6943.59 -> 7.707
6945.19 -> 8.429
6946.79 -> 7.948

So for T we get 8.35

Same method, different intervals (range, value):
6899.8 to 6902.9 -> 8.29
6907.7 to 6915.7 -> 8.28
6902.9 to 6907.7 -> 8.36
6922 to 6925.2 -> 7.89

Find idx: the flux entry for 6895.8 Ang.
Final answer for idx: 8.934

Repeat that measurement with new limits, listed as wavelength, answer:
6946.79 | 7.948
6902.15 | 8.523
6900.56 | 8.059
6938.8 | 8.158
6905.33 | 8.614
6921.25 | 8.875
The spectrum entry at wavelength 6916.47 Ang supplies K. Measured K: 8.112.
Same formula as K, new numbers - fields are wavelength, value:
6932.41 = 8.348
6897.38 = 8.163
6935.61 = 8.052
